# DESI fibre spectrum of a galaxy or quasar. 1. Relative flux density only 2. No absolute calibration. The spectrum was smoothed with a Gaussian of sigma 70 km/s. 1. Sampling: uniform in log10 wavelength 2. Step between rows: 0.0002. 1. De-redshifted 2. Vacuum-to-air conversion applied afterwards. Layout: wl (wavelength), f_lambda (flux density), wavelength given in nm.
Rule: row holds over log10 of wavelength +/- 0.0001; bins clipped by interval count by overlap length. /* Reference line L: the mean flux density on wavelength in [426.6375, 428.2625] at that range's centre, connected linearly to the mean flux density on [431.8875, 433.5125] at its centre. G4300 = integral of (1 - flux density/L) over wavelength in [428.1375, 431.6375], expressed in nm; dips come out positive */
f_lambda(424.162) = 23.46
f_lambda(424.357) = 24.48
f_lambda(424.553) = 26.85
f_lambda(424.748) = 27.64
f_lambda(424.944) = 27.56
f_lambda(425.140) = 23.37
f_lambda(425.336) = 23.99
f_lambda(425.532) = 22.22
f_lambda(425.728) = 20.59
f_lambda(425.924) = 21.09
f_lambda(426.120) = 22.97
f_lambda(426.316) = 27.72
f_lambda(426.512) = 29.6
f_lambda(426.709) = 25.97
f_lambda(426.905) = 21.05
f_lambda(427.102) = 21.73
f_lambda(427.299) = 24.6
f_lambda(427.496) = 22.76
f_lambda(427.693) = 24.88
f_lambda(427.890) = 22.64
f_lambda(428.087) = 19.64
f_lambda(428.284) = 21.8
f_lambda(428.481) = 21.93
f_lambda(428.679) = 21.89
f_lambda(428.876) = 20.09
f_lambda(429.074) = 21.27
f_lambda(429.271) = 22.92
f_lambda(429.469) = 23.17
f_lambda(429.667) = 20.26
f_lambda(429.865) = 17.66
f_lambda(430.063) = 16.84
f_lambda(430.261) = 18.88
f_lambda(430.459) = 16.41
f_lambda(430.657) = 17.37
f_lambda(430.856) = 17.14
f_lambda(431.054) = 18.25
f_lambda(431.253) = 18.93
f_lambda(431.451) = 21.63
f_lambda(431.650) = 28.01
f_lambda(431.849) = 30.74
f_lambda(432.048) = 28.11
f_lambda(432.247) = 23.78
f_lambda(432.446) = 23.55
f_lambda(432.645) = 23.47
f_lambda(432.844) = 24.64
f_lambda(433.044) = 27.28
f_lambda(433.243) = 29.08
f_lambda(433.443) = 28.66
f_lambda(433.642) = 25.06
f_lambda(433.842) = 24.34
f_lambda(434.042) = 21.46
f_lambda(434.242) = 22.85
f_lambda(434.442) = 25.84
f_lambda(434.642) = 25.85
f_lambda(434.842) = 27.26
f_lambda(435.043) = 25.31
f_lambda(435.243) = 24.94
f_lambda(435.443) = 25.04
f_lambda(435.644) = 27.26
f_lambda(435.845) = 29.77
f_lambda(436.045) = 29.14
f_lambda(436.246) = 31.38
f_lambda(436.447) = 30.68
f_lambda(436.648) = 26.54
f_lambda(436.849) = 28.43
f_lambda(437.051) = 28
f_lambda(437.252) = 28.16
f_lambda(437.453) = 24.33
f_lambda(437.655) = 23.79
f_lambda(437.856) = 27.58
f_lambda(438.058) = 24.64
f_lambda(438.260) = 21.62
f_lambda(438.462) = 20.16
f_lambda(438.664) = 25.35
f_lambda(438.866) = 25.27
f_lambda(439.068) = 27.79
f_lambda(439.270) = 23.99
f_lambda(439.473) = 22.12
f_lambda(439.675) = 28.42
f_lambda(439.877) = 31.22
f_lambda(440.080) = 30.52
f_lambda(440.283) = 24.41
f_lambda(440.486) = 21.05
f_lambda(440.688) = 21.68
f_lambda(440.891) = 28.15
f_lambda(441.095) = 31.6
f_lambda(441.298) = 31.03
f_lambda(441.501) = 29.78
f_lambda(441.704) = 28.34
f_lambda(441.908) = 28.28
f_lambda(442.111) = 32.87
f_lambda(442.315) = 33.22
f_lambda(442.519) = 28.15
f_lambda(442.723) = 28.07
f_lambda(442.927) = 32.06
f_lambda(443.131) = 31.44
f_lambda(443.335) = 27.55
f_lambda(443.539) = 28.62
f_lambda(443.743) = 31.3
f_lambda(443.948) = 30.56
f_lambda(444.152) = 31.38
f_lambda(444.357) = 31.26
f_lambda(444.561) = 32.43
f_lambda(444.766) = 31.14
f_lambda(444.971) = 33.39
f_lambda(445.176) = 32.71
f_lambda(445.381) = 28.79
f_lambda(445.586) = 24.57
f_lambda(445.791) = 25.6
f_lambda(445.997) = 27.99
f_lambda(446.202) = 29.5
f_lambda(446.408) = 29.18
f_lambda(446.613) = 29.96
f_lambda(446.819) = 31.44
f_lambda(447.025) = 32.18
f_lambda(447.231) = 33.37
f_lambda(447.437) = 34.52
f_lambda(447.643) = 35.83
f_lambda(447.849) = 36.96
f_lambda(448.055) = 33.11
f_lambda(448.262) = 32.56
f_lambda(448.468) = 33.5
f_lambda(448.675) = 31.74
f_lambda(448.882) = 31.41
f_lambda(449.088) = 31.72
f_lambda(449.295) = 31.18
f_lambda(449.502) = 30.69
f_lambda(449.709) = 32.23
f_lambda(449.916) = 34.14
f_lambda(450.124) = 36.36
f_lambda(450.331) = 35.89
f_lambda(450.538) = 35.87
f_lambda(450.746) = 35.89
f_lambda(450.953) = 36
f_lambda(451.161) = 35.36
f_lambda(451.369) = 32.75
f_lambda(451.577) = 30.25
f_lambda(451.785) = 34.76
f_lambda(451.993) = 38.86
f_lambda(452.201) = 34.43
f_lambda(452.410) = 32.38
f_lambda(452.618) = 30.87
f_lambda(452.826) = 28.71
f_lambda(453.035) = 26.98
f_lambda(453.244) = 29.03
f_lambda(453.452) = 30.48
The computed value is 0.63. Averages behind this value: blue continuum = 22.8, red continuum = 26.2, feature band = 20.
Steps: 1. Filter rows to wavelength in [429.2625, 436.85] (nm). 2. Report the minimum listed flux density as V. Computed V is 16.41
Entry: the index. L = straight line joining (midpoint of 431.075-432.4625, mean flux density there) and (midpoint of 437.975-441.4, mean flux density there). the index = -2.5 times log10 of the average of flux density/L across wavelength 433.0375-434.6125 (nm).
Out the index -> -0.02 mag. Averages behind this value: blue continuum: 24.7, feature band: 25.5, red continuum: 25.8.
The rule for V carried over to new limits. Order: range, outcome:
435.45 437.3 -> 26.54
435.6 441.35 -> 20.16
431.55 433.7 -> 23.47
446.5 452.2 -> 29.96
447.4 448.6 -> 32.56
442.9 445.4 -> 27.55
